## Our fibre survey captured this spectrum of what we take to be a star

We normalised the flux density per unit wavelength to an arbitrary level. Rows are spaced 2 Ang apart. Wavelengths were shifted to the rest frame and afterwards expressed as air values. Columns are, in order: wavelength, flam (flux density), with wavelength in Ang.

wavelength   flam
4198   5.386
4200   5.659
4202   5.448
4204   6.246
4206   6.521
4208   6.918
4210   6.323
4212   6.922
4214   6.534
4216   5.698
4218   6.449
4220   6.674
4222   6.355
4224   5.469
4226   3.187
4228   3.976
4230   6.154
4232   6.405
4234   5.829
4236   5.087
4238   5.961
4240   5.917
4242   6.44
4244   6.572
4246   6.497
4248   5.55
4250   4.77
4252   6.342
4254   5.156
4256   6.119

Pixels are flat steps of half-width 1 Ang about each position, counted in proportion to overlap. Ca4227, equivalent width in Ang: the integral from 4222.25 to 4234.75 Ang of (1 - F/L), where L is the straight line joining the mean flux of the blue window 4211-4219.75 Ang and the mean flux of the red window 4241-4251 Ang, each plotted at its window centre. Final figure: 2.0 Ang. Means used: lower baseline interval 6.42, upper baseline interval 5.97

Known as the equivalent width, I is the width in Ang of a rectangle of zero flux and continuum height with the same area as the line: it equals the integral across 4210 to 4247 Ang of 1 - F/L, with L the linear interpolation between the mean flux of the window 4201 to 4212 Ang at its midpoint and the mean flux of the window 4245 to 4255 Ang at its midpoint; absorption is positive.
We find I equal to 0.6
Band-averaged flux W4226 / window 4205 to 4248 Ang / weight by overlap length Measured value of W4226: 5.98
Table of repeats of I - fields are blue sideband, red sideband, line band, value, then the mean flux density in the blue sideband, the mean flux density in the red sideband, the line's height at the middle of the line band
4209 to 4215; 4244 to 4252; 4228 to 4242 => 0.7 Ang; 6.59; 5.82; 6.1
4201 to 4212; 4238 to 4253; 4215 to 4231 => 1.8 Ang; 6.35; 6.01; 6.2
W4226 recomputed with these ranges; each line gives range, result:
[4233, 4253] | 5.9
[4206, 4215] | 6.66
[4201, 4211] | 6.29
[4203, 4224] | 6.42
